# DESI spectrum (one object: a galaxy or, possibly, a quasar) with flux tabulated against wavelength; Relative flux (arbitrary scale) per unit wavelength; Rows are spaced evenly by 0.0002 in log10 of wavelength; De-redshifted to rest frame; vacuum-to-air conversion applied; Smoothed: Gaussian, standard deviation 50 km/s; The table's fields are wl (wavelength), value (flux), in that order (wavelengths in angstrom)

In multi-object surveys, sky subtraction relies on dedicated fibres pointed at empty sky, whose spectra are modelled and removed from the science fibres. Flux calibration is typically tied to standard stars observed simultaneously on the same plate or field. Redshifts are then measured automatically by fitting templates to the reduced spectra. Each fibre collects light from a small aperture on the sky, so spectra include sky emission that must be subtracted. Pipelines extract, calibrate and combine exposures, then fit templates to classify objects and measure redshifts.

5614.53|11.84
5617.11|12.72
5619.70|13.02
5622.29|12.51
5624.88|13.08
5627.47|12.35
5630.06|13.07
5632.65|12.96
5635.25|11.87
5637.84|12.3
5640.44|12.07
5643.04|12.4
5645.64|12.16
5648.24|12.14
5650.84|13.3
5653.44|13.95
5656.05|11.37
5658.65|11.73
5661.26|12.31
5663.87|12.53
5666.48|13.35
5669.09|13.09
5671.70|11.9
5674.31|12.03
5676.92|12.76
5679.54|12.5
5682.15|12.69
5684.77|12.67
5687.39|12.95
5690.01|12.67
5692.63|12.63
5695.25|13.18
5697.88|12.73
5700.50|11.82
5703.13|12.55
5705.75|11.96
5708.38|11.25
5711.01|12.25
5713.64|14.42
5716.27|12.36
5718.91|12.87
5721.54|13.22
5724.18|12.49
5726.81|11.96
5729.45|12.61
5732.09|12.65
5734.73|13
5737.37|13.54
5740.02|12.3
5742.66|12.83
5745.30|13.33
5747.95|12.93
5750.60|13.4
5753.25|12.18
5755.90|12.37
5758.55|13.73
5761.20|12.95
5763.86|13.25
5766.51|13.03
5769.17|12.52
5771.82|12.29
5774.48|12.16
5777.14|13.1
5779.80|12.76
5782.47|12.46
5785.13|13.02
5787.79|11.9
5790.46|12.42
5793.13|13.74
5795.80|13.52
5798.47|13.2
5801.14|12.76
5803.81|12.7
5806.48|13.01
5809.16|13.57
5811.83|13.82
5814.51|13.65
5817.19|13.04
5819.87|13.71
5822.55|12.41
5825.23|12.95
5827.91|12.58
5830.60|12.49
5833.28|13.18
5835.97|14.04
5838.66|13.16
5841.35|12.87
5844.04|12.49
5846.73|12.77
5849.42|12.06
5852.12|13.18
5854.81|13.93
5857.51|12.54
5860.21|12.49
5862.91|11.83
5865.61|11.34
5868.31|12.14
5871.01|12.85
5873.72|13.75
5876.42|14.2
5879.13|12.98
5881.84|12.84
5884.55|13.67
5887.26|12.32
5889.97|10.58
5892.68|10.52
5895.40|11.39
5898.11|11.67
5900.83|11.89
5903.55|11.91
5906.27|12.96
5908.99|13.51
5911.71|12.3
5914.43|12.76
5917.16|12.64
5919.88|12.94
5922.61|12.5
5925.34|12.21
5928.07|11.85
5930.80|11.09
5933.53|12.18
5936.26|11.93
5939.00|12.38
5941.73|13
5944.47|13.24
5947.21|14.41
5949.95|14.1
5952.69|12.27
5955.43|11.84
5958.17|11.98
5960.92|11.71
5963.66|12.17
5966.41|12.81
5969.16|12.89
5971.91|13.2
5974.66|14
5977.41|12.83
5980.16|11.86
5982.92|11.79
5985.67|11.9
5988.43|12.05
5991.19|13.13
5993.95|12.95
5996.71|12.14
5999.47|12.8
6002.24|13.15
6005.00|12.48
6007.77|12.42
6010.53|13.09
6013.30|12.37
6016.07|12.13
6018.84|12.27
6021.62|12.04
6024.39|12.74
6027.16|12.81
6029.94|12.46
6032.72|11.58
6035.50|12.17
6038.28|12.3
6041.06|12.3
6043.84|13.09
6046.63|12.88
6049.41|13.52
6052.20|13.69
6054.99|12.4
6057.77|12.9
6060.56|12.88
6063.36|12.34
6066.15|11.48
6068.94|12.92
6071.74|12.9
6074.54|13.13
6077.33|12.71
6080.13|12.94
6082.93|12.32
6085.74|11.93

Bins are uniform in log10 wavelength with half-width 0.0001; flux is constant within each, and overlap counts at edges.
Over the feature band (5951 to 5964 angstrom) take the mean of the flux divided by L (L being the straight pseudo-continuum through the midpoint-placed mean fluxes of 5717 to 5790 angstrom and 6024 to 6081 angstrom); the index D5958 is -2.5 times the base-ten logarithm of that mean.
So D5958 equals 0.06 mag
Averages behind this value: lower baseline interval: 12.8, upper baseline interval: 12.7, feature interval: 12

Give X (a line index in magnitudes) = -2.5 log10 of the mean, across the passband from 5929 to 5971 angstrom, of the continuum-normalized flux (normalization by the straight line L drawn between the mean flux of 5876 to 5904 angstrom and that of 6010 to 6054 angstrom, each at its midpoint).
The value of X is -0.02 mag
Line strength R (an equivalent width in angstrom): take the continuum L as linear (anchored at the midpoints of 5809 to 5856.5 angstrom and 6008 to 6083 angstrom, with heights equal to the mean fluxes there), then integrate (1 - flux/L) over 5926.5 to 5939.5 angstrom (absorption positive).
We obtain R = 1.0 angstrom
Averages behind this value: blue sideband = 13.1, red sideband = 12.6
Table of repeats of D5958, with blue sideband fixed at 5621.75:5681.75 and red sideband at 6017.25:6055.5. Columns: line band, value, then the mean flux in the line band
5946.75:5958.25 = -0.03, 12.9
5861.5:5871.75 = 0.05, 12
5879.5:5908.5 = 0.04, 12.1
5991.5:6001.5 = -0.01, 12.7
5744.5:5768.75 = -0.04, 13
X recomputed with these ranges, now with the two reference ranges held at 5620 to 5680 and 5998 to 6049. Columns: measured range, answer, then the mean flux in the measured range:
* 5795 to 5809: -0.046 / 13.1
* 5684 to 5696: -0.025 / 12.8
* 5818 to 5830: -0.032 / 12.9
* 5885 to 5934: 0.038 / 12.1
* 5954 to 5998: 0.006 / 12.5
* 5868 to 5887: -0.058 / 13.2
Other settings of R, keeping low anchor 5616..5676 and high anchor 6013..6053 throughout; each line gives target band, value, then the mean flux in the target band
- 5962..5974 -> -0.3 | 12.8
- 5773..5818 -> -1.6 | 13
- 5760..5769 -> -0.3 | 13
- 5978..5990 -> 0.5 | 12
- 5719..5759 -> -0.9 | 12.8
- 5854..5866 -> 0.1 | 12.4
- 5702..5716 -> 0.1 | 12.5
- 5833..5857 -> -1.0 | 13.1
